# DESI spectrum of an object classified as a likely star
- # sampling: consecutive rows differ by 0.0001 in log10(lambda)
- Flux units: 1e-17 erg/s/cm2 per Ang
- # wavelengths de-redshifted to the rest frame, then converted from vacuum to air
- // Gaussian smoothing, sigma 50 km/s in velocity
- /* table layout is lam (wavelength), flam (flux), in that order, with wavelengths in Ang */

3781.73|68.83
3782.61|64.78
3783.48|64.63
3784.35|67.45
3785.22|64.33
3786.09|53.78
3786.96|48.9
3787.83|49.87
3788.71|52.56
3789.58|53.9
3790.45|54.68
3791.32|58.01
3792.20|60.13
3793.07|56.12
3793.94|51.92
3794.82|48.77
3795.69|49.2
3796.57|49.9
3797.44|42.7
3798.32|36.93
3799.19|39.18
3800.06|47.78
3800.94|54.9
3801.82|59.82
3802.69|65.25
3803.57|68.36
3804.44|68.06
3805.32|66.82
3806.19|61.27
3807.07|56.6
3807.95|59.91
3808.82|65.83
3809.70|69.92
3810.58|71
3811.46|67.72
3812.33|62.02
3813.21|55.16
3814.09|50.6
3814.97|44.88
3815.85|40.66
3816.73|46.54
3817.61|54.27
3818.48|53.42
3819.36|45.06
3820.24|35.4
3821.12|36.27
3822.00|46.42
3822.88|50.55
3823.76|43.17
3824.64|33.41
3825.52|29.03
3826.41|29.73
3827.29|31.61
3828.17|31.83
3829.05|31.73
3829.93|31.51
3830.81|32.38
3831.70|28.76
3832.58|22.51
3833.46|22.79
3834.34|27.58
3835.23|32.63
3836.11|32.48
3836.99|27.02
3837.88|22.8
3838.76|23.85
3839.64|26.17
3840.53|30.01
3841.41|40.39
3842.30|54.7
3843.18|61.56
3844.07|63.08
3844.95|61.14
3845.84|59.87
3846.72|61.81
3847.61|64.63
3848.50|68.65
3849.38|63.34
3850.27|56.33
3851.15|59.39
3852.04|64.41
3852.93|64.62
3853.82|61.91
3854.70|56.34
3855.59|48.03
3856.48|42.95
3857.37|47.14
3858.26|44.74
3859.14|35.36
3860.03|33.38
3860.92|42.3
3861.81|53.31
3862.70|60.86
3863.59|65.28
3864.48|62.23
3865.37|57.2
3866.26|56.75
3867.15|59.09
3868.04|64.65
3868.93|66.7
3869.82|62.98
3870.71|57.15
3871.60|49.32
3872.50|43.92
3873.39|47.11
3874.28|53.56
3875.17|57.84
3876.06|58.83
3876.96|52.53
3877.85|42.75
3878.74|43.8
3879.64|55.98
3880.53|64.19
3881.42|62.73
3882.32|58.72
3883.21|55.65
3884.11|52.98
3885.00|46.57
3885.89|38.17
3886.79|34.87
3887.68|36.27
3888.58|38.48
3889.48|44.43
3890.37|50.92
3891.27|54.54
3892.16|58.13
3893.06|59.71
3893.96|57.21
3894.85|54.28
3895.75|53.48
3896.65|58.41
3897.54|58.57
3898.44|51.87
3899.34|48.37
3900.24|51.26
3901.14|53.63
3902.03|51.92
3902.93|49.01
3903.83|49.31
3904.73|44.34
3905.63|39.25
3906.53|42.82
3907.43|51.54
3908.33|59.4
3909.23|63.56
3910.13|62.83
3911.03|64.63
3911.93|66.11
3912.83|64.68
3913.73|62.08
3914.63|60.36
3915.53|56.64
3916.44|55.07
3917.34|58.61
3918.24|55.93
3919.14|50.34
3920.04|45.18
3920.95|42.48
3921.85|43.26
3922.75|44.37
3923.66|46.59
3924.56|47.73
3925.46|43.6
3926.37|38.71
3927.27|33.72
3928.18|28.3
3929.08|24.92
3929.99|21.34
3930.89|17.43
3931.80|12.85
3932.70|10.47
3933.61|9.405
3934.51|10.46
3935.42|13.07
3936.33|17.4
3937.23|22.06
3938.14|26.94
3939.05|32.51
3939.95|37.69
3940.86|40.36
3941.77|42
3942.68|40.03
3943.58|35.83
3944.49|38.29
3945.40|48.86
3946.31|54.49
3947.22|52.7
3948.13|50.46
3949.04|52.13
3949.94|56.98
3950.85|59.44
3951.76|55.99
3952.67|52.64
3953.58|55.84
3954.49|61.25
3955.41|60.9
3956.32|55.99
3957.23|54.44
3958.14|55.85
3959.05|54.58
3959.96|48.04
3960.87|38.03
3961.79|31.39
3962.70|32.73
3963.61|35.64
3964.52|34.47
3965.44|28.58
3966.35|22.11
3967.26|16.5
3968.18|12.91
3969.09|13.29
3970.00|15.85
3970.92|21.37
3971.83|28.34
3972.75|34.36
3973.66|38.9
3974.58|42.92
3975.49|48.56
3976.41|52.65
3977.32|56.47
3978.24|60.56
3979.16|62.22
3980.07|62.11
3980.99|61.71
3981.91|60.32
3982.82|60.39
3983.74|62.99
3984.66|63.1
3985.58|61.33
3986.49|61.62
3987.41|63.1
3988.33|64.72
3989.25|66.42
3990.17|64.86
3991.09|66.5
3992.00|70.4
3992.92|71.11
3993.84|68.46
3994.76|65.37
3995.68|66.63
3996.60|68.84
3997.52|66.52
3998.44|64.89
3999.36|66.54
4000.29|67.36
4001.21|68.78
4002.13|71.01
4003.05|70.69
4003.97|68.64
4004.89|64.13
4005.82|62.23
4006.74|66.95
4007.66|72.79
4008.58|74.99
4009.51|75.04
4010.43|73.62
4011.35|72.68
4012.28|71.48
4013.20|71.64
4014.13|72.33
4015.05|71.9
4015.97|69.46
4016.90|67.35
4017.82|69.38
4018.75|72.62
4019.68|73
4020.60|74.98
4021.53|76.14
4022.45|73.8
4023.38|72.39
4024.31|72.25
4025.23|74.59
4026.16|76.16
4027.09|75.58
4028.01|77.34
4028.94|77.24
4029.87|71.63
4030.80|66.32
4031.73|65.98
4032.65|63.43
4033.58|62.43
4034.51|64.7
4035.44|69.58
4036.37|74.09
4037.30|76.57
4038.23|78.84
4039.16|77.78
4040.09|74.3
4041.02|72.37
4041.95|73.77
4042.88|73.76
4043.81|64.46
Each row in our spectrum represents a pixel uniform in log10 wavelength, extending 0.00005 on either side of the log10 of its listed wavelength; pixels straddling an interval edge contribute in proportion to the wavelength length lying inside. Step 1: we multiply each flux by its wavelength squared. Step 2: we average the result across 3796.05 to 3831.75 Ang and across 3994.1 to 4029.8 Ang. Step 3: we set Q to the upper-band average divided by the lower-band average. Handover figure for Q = 1.61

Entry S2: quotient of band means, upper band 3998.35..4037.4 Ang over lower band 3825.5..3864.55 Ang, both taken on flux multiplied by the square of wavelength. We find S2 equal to 1.73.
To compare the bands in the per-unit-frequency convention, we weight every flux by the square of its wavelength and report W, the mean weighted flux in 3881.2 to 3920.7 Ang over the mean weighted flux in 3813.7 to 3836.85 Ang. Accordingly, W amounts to 1.5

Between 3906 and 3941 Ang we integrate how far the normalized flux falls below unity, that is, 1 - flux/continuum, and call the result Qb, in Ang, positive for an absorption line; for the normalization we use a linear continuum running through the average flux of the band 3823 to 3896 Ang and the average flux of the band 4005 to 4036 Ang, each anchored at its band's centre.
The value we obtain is 9.9 Ang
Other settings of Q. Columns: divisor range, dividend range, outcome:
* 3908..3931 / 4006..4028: 1.57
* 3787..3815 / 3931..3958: 0.77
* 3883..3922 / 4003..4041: 1.46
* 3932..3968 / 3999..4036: 1.86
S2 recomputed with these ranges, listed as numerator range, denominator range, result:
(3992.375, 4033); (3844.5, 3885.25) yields 1.37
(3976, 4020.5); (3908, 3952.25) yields 1.64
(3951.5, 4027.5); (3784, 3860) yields 1.31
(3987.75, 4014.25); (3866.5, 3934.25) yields 1.48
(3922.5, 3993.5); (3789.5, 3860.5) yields 0.96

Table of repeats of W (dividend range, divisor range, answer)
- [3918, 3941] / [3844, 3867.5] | 0.58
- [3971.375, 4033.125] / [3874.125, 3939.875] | 1.52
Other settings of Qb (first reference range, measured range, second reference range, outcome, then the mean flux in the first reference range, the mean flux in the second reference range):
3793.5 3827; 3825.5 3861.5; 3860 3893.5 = 6.1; 51.4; 53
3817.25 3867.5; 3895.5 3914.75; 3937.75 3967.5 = -4.2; 45.3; 44.6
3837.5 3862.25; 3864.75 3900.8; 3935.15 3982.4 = -3.8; 50.5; 42.2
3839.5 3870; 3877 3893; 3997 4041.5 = 2.3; 55.1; 71.1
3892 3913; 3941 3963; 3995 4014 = 4.3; 54.6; 69.3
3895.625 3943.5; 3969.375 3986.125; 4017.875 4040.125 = 2.7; 42.8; 72.5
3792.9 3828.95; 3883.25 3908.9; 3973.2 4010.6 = 3.2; 50.4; 64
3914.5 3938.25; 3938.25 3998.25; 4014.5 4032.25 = 1.6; 34.4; 72.5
